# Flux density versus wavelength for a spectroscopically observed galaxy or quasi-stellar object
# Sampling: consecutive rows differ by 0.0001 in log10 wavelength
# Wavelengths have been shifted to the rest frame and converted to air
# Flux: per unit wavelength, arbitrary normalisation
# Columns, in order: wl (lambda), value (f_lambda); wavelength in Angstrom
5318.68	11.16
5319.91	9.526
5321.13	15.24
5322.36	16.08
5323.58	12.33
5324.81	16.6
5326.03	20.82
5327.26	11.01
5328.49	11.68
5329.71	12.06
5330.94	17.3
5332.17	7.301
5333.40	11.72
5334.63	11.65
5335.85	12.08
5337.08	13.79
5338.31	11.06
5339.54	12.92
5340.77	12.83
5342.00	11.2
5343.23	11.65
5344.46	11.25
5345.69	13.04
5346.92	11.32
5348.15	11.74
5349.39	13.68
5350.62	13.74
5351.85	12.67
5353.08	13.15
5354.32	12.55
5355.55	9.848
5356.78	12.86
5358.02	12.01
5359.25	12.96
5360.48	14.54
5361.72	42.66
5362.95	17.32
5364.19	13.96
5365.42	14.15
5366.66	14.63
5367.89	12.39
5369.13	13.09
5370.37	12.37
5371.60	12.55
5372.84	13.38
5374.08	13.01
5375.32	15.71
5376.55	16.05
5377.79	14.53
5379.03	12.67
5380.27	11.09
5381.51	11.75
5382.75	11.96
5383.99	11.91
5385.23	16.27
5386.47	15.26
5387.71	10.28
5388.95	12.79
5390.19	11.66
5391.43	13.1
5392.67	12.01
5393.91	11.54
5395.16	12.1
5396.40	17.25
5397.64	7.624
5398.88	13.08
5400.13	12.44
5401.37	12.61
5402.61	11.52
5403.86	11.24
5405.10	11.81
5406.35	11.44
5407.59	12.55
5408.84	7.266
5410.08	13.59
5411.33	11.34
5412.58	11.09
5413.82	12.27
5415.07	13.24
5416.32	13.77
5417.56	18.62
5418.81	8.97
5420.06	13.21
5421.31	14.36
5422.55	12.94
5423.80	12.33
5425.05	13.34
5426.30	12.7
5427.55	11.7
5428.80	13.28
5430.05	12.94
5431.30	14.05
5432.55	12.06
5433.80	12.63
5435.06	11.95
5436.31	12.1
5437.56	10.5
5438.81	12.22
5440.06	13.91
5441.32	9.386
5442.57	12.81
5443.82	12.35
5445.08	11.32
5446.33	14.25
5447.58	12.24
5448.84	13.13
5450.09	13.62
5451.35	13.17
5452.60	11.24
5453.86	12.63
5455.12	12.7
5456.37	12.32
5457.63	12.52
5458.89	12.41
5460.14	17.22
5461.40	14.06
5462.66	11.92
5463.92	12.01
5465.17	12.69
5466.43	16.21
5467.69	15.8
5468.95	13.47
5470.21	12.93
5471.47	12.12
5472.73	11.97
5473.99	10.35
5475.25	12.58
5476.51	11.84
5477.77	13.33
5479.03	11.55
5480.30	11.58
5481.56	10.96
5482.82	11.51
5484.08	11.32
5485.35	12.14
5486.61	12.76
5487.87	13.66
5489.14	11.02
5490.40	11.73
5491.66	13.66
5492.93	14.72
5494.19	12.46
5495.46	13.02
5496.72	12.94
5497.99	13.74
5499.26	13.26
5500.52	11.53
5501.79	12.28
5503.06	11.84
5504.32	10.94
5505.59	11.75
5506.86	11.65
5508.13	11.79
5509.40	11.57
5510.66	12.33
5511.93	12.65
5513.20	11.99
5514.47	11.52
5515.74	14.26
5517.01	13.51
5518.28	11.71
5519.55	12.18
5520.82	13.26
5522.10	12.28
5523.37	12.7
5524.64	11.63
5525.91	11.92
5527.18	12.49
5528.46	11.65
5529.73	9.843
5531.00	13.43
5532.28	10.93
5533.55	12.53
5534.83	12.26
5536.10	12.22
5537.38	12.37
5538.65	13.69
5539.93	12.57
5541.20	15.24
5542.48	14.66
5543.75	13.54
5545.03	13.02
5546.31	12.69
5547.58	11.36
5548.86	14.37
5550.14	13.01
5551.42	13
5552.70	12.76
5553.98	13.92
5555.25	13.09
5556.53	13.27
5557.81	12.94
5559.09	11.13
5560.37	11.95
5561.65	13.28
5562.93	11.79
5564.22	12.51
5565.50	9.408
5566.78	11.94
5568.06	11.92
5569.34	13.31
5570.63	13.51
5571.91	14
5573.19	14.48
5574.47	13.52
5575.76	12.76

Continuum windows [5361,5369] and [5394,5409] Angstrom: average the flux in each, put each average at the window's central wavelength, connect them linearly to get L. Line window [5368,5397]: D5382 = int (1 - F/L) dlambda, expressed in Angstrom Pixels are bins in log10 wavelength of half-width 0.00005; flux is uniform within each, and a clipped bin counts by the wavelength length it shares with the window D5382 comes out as 4.1 Angstrom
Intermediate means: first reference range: 18.7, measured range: 13.1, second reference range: 11.9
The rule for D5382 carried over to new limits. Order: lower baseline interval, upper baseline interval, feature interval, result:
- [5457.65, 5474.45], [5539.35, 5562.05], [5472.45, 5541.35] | 4.9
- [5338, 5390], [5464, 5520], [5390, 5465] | 3.3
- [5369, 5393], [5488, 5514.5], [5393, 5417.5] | 1.5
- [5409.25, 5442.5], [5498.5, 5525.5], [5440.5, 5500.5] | -1.3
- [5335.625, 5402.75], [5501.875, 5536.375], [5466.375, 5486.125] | 0.2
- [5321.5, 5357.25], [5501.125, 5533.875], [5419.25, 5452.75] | -0.5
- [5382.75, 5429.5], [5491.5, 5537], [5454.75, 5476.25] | -1.2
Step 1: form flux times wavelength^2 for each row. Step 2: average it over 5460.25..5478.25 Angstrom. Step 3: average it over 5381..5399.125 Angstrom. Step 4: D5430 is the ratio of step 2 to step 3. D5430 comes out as 1.07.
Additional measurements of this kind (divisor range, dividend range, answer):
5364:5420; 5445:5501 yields 1.04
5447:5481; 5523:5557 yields 1.02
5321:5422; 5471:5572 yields 0.99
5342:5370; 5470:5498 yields 0.91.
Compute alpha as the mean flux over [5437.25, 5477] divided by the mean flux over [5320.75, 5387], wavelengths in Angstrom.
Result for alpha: 0.93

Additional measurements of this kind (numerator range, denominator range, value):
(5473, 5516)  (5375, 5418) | 0.97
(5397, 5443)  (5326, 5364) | 0.90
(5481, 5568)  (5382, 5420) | 1.01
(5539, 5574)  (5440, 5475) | 1.00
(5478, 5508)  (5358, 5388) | 0.83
